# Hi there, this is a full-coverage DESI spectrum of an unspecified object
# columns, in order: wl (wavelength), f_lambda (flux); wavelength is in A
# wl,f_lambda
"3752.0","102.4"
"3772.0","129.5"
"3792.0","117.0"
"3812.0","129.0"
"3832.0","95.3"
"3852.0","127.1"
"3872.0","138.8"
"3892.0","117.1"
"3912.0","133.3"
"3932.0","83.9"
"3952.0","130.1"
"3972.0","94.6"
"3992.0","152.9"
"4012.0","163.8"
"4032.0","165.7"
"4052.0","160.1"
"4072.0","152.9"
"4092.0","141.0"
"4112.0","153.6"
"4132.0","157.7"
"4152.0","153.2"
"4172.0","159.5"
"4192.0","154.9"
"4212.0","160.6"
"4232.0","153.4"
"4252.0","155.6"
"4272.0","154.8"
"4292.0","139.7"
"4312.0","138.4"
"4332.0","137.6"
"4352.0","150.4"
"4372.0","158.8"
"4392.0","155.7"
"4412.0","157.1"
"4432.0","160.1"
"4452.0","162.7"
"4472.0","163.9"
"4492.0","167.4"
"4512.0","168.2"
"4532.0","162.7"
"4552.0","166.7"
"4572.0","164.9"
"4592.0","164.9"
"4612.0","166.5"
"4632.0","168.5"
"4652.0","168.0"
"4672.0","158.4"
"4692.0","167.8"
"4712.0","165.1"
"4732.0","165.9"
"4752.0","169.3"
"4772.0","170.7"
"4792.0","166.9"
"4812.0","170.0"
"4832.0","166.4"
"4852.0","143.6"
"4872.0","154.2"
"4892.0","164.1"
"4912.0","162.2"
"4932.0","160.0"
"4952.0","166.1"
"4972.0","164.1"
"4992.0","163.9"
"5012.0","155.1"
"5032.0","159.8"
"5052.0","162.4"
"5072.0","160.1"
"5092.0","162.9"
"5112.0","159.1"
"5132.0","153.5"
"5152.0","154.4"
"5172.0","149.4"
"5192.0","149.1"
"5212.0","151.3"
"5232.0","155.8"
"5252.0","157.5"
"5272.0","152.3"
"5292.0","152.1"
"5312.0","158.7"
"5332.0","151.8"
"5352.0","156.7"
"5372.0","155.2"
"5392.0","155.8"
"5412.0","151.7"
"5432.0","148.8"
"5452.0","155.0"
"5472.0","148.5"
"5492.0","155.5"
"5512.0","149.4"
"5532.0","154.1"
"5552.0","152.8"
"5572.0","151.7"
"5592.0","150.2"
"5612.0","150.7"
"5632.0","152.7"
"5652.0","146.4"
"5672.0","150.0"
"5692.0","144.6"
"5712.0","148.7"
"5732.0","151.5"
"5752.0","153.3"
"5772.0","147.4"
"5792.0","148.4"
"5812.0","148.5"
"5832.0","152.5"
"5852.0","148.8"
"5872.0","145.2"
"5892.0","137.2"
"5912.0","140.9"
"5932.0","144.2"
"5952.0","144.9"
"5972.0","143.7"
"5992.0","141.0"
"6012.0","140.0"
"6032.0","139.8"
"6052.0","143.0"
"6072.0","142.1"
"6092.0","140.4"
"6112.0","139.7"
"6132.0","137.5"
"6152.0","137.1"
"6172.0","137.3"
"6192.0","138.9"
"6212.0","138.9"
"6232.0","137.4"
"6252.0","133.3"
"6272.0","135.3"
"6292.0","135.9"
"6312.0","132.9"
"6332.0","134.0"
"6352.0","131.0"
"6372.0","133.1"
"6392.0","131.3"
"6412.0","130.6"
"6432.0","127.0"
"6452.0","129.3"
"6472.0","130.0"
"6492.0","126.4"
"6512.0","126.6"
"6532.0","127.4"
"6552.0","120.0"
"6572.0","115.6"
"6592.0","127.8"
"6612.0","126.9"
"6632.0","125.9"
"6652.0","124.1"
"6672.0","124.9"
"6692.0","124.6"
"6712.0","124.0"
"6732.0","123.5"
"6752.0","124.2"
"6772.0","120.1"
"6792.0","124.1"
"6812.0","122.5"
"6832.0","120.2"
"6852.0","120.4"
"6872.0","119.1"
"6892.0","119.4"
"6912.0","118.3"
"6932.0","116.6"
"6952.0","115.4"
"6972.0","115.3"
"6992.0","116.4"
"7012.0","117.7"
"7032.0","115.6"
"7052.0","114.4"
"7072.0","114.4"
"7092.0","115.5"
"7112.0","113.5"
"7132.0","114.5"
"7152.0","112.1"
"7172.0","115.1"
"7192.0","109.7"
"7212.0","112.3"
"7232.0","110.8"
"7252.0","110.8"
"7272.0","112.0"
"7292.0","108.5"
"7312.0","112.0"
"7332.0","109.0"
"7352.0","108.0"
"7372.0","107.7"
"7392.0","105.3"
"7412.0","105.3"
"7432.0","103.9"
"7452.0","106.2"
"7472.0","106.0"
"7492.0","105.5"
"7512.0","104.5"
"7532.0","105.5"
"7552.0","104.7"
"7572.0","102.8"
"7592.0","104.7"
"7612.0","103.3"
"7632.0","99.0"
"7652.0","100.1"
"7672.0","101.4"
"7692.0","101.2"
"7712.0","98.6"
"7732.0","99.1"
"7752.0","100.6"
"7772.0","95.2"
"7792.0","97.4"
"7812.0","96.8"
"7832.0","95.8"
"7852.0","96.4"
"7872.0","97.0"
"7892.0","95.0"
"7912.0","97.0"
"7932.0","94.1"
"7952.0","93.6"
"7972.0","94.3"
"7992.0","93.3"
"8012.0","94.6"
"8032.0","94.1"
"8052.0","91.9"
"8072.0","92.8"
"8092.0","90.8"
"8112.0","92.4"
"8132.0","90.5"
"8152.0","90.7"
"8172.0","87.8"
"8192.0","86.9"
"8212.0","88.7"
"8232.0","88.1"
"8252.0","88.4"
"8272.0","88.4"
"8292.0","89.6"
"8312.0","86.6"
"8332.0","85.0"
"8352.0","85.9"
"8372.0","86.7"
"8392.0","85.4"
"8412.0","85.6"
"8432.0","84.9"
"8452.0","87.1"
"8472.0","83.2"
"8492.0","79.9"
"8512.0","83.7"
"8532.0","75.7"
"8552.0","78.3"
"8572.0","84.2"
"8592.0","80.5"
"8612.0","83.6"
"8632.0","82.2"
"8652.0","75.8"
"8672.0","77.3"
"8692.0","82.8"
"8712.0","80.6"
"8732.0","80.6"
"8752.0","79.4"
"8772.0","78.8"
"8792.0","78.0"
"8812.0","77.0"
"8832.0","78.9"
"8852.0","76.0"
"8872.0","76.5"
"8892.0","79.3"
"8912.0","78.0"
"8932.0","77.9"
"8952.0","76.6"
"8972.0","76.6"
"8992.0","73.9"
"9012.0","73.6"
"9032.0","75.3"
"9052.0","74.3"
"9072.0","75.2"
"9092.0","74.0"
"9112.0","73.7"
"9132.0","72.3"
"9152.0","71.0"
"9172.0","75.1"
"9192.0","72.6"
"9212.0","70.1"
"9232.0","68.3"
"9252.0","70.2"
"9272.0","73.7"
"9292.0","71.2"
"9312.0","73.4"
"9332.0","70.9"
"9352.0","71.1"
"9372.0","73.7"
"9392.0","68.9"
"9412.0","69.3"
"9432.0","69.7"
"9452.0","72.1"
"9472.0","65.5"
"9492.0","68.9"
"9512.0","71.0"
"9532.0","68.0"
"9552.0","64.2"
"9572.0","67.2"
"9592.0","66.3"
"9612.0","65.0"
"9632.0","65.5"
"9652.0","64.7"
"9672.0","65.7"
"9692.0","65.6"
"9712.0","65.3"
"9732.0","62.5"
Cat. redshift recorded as 0.000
